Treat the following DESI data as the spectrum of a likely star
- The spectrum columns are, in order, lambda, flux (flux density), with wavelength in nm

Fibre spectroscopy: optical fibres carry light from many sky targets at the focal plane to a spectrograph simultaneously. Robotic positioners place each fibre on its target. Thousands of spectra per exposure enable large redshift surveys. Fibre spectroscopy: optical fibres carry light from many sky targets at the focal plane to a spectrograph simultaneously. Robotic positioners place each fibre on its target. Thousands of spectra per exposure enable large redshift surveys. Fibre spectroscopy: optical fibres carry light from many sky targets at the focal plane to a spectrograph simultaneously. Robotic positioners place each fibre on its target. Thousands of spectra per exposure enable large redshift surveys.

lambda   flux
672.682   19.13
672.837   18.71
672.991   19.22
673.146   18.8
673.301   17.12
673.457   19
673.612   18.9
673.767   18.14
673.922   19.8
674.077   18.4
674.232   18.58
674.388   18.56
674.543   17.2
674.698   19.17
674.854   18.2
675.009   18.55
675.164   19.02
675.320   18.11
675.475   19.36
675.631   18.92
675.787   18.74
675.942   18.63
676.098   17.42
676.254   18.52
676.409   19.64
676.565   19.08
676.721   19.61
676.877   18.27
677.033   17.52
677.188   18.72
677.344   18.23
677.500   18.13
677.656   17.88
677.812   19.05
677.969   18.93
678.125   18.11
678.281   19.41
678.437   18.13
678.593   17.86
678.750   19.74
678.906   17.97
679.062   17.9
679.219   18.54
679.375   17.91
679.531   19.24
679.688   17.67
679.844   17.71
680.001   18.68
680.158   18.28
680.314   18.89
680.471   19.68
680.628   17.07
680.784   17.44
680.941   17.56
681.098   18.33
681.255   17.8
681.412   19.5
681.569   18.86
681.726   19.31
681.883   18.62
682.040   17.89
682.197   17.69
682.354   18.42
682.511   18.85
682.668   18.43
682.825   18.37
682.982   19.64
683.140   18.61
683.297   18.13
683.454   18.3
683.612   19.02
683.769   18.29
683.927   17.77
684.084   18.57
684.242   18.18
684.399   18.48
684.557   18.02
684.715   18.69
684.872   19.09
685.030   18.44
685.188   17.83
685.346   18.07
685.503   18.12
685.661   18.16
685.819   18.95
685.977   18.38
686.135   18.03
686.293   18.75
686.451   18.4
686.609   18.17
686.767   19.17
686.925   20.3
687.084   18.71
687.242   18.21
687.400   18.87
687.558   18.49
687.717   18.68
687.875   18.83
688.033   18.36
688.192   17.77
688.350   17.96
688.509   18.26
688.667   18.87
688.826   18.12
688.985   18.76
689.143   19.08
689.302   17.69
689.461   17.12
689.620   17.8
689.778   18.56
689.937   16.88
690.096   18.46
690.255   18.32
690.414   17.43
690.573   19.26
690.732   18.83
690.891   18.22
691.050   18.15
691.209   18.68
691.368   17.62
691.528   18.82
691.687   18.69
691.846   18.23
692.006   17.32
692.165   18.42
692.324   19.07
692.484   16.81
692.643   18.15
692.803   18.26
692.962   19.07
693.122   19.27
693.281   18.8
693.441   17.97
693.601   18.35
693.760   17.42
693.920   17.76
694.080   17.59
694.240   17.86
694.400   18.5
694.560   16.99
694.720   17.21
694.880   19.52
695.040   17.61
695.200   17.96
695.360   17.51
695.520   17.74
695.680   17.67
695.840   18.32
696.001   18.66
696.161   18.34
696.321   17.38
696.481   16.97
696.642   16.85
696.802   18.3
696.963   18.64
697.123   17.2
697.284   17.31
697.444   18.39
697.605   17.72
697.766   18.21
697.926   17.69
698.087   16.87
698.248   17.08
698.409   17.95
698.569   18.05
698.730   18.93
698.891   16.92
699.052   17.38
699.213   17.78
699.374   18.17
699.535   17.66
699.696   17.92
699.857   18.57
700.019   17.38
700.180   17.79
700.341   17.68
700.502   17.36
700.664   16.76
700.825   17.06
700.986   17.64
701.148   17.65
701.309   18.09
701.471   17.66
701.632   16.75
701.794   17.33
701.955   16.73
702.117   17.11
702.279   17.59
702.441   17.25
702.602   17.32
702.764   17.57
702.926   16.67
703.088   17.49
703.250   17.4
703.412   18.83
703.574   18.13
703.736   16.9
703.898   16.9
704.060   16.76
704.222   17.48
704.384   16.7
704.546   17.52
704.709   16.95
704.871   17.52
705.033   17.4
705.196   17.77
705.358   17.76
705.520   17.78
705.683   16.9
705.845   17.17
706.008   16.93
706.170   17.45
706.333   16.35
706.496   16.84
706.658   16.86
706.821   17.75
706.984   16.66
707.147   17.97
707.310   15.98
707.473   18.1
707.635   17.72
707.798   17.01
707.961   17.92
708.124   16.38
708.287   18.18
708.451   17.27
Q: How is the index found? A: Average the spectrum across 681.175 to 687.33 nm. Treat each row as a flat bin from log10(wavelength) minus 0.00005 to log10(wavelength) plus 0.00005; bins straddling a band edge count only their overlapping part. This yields 18.5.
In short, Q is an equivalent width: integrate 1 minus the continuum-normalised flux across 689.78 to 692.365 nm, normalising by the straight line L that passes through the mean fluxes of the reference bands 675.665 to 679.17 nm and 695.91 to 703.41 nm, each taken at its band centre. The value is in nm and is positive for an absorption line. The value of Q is -0.04 nm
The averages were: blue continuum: 18.5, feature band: 18.3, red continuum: 17.6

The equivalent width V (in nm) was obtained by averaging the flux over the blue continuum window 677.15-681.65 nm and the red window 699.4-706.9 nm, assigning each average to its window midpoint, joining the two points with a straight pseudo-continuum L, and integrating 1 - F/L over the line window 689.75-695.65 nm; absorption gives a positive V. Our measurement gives -0.10 nm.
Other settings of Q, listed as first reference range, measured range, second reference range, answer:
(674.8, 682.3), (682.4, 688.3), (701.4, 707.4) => -0.12 nm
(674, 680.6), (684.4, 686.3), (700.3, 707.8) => -0.02 nm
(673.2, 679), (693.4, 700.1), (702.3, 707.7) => -0.06 nm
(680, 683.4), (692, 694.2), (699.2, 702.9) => -0.04 nm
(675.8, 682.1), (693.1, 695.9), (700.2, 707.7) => -0.04 nm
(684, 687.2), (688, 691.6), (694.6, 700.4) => 0.01 nm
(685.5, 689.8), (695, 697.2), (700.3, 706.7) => 0.00 nm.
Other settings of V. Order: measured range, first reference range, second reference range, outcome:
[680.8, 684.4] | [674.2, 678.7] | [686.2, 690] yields 0.01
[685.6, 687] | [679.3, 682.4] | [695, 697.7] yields -0.04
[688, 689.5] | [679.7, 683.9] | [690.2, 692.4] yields 0.01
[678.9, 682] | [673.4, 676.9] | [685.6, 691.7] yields 0.04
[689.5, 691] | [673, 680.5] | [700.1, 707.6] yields -0.02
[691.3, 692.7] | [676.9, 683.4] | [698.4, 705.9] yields -0.02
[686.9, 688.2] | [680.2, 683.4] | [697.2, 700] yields -0.03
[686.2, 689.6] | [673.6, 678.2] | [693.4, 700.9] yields -0.07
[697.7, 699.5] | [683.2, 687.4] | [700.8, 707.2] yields -0.01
